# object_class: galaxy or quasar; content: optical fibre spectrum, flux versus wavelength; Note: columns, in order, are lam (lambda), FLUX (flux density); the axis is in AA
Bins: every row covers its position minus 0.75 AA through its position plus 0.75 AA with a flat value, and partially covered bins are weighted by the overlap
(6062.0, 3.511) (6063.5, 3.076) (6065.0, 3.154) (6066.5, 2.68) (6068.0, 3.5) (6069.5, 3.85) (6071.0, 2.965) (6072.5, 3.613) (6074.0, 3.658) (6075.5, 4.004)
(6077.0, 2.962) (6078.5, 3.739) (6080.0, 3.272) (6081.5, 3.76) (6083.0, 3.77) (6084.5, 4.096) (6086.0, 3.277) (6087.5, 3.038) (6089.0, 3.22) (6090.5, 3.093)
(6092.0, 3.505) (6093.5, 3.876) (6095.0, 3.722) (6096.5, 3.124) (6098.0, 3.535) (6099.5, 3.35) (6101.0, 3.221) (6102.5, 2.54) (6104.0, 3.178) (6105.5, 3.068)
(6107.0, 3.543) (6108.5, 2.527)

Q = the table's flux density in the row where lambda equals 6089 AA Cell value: 3.22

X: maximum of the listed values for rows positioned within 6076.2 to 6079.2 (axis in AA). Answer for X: 3.739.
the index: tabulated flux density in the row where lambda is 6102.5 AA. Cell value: 2.54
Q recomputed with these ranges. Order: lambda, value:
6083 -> 3.77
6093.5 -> 3.876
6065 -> 3.154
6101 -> 3.221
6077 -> 2.962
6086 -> 3.277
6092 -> 3.505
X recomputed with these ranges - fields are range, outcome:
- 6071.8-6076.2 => 4.004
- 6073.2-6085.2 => 4.096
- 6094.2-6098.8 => 3.722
